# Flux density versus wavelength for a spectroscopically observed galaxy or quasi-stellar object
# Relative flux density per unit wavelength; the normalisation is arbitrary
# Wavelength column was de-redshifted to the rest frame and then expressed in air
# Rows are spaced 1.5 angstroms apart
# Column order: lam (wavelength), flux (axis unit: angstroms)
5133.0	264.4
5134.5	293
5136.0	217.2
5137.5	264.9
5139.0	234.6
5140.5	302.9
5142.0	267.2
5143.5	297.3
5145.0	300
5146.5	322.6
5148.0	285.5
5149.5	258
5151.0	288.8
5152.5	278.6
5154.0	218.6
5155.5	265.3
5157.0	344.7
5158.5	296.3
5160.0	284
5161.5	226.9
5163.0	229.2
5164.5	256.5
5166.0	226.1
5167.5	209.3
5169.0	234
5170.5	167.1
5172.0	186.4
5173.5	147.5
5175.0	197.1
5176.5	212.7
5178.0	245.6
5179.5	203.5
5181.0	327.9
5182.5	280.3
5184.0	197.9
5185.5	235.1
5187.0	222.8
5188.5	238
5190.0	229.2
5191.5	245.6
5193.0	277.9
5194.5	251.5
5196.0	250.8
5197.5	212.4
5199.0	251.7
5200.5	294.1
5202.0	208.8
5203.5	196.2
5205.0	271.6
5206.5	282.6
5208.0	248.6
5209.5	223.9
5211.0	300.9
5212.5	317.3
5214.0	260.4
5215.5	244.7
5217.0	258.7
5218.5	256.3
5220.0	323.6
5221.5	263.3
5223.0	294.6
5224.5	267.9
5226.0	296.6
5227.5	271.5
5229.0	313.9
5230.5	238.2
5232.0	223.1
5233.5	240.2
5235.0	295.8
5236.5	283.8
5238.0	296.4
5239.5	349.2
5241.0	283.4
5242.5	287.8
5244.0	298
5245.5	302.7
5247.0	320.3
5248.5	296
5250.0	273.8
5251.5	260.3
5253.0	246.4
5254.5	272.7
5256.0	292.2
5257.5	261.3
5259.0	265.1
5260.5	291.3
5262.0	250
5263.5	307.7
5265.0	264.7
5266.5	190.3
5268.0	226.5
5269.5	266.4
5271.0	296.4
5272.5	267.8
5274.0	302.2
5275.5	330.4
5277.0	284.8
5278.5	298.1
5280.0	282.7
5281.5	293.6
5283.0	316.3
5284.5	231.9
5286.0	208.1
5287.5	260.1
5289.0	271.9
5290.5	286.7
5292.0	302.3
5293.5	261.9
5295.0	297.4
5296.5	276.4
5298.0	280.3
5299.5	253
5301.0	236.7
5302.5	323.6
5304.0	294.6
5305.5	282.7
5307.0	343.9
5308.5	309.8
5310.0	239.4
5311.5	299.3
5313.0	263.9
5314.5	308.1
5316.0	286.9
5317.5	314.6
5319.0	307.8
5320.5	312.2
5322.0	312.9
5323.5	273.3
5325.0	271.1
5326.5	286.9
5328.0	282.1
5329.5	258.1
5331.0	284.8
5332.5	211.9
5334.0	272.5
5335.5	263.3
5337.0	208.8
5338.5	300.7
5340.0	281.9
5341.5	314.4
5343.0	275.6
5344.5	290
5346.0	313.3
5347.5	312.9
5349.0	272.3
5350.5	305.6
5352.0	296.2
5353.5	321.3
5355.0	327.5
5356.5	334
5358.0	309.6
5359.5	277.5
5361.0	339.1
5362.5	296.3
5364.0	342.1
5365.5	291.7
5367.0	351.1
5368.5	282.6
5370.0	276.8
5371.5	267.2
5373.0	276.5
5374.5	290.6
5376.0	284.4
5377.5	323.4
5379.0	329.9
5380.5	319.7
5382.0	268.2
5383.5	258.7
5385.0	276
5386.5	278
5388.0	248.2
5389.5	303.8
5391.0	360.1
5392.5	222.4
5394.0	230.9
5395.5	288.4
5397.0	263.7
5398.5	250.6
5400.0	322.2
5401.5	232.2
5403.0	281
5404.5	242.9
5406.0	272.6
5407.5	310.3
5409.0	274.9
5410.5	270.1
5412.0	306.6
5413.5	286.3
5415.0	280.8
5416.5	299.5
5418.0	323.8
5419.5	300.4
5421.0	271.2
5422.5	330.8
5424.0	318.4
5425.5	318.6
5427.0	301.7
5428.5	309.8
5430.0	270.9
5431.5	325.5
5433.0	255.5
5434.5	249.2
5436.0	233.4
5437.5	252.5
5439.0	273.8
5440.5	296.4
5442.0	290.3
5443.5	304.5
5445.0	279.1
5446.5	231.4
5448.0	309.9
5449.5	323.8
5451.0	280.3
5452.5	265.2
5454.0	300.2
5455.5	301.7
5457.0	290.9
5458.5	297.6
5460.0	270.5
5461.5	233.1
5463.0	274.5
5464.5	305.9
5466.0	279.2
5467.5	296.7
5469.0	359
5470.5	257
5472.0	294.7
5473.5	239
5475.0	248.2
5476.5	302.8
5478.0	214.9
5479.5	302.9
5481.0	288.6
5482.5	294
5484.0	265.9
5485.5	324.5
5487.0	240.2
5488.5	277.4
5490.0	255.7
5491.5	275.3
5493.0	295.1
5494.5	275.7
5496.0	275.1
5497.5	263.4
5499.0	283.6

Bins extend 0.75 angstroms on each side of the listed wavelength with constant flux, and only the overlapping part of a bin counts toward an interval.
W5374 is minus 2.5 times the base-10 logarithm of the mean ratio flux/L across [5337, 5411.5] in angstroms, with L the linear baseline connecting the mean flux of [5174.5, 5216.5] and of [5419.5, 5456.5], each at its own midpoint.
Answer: -0.051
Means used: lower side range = 248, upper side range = 288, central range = 290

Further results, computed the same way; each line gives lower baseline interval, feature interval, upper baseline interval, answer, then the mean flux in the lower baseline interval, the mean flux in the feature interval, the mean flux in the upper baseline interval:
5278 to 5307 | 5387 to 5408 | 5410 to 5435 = 0.075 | 278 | 273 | 296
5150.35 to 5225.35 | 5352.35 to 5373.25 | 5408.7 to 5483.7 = -0.125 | 249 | 307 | 286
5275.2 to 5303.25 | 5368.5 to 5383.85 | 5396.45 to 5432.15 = -0.013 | 278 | 290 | 290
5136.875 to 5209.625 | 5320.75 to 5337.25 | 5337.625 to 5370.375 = 0.108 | 249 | 269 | 305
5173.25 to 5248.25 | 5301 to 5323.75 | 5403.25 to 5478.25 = -0.094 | 262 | 297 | 285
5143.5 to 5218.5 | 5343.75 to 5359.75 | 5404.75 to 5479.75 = -0.125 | 250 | 306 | 285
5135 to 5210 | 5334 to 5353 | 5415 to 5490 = -0.060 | 249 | 286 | 285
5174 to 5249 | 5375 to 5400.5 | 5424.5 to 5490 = -0.027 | 263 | 284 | 282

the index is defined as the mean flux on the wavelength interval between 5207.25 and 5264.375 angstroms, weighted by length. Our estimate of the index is 278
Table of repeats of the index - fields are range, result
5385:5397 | 275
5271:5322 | 286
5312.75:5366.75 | 293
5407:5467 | 287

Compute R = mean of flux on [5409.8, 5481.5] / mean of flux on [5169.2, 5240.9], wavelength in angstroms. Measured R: 1.13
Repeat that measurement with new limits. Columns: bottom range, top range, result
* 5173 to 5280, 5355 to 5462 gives 1.09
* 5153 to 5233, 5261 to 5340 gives 1.11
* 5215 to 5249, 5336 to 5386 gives 1.05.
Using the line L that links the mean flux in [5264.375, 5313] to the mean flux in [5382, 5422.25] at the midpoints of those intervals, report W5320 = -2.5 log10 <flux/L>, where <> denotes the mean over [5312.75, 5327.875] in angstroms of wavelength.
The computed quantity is -0.062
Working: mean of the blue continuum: 277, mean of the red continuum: 280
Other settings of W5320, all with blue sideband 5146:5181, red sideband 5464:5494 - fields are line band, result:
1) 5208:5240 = -0.102 mag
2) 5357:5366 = -0.164 mag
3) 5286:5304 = -0.064 mag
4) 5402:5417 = -0.035 mag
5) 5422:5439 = -0.045 mag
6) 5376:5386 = -0.098 mag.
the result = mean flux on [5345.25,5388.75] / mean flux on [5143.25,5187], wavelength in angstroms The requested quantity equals 1.2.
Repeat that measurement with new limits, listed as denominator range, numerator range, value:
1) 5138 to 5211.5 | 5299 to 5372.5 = 1.17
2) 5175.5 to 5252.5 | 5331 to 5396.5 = 1.10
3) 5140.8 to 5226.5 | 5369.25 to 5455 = 1.12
